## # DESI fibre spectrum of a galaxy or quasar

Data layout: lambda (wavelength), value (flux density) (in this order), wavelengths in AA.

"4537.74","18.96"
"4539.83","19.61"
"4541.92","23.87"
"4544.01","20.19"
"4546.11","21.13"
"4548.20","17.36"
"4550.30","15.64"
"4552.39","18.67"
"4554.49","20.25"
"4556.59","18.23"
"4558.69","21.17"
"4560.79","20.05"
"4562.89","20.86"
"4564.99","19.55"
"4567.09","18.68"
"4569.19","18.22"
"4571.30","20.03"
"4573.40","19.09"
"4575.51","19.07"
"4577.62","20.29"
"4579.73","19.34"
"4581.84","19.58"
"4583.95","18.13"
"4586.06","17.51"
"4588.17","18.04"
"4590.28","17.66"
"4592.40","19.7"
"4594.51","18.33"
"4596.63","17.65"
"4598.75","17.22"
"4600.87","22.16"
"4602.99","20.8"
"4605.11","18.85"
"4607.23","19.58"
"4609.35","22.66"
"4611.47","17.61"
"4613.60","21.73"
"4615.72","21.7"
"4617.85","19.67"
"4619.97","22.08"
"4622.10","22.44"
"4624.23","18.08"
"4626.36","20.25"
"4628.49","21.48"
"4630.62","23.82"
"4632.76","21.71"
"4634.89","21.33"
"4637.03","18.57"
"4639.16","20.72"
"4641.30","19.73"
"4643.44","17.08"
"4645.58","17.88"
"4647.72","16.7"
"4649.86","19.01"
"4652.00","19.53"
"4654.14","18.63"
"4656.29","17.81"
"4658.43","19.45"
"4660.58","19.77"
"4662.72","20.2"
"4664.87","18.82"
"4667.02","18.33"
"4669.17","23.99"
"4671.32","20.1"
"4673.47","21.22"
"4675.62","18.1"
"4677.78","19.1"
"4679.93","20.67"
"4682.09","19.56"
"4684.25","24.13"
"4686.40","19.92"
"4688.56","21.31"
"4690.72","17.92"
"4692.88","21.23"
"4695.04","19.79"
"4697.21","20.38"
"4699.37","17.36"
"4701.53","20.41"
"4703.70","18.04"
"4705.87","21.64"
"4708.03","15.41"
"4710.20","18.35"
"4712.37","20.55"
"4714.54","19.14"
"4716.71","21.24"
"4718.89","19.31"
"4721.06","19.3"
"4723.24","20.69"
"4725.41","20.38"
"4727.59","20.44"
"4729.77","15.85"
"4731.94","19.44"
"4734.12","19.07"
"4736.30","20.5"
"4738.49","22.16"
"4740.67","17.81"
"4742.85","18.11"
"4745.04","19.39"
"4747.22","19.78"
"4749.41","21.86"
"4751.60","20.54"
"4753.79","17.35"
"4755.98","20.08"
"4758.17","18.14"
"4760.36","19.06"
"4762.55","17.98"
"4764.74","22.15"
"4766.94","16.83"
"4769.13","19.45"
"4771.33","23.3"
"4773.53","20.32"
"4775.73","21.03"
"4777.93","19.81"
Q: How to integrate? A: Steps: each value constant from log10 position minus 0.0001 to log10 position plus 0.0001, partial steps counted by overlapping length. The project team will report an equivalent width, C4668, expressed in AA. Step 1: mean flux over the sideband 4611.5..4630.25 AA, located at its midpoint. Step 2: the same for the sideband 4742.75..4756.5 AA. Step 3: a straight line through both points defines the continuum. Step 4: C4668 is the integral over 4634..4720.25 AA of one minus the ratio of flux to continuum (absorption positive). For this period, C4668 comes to 3.3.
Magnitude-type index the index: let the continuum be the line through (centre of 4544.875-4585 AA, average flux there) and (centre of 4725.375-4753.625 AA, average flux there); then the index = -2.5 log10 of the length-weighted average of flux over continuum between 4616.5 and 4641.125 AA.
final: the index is -0.08 mag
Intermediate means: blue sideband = 19.2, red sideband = 19.5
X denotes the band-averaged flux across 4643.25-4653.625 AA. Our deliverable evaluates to 18.2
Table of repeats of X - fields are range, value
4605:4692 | 20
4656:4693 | 20.1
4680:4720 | 19.8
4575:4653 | 19.7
